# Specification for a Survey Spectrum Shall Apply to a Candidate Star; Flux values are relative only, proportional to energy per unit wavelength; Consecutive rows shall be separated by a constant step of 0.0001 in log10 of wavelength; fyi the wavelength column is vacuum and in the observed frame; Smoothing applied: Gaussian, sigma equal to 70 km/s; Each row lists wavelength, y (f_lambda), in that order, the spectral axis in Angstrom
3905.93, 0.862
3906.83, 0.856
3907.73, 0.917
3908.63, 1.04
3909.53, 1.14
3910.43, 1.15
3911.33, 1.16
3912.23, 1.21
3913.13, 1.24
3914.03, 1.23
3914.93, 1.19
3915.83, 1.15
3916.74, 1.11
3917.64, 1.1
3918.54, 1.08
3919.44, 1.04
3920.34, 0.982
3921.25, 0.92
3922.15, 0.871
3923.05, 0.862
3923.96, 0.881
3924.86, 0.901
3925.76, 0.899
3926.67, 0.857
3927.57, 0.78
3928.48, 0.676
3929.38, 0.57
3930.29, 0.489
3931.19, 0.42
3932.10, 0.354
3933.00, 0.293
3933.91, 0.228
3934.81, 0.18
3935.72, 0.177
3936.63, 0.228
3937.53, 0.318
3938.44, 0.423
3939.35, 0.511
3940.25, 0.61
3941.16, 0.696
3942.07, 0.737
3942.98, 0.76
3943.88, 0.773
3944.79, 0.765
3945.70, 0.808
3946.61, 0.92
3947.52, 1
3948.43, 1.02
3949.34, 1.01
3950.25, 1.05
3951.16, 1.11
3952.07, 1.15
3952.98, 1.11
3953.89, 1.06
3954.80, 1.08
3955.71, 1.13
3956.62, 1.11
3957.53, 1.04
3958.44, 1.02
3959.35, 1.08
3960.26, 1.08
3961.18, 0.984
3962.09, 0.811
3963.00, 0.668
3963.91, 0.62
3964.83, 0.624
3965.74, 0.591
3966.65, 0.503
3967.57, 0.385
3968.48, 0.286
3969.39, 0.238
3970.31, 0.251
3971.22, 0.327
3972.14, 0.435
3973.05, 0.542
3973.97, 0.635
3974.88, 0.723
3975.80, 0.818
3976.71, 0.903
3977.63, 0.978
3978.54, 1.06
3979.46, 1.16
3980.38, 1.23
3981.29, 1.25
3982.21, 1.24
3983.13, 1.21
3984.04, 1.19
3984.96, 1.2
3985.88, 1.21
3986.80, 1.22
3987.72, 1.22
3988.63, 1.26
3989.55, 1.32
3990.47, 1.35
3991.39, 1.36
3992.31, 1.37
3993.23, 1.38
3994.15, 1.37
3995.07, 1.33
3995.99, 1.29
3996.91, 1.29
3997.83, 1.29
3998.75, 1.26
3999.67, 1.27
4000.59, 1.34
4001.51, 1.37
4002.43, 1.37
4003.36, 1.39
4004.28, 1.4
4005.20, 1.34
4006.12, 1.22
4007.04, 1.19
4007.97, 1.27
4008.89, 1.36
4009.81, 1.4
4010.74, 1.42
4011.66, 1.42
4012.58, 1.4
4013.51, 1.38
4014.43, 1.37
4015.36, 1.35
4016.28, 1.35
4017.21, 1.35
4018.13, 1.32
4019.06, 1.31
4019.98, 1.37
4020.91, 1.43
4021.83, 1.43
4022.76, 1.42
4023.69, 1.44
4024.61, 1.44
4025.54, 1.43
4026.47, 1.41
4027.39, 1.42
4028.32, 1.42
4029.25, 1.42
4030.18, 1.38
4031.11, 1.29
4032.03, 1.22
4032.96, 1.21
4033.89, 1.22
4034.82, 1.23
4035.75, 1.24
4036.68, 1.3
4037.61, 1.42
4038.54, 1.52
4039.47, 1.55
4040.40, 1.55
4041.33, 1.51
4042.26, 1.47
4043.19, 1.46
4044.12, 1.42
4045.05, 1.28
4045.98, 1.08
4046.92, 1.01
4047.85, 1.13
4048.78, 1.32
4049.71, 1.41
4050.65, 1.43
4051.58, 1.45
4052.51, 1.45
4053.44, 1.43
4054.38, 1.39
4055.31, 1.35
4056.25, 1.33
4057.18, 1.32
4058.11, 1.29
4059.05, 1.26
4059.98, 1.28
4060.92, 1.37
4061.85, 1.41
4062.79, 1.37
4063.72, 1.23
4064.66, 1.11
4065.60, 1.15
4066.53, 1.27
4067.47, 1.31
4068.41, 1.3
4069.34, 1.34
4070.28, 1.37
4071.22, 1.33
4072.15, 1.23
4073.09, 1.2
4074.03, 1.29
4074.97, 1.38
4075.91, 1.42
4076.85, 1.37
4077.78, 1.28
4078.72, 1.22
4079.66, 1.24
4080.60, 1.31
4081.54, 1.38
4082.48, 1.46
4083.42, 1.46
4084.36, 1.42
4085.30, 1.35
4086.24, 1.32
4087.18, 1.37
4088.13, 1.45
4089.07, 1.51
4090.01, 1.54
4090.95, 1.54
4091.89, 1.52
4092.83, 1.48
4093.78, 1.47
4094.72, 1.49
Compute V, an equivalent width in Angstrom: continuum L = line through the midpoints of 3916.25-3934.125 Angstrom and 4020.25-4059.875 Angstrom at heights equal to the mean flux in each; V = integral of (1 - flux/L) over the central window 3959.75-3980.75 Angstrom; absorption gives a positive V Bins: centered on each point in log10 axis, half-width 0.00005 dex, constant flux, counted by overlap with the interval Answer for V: 6.6 Angstrom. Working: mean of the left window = 0.773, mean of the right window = 1.36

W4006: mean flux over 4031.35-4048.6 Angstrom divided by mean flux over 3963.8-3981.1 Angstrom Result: 2.01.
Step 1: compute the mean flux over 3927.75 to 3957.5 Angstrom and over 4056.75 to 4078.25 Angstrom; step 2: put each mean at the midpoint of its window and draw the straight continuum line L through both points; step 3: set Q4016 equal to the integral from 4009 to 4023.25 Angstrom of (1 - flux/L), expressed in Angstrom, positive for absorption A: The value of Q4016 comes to -4.32 Angstrom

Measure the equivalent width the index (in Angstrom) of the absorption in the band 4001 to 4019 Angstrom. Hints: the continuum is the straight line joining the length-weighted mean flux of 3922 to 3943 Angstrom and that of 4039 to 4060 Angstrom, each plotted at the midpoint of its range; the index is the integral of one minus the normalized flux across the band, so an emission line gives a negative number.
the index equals -4.3 Angstrom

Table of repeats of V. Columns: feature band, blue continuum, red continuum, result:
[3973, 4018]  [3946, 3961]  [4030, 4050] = -2.03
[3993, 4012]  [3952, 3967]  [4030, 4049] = -3.26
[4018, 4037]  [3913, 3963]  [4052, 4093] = -2.85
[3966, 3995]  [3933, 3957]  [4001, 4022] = 3.76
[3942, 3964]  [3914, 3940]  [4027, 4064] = -3.12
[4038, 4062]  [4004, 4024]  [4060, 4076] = -0.86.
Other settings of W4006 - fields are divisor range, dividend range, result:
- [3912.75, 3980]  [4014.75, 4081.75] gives 1.72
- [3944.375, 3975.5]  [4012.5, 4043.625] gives 1.73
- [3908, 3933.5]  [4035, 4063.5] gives 1.49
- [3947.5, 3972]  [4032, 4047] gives 1.64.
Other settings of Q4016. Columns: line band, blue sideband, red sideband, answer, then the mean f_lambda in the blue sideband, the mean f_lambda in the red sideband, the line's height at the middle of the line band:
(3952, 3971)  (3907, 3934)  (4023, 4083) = 4.4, 0.899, 1.34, 1.03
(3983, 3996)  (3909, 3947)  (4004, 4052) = -1.7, 0.778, 1.36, 1.13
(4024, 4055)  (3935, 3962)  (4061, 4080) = -4.8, 0.847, 1.29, 1.18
